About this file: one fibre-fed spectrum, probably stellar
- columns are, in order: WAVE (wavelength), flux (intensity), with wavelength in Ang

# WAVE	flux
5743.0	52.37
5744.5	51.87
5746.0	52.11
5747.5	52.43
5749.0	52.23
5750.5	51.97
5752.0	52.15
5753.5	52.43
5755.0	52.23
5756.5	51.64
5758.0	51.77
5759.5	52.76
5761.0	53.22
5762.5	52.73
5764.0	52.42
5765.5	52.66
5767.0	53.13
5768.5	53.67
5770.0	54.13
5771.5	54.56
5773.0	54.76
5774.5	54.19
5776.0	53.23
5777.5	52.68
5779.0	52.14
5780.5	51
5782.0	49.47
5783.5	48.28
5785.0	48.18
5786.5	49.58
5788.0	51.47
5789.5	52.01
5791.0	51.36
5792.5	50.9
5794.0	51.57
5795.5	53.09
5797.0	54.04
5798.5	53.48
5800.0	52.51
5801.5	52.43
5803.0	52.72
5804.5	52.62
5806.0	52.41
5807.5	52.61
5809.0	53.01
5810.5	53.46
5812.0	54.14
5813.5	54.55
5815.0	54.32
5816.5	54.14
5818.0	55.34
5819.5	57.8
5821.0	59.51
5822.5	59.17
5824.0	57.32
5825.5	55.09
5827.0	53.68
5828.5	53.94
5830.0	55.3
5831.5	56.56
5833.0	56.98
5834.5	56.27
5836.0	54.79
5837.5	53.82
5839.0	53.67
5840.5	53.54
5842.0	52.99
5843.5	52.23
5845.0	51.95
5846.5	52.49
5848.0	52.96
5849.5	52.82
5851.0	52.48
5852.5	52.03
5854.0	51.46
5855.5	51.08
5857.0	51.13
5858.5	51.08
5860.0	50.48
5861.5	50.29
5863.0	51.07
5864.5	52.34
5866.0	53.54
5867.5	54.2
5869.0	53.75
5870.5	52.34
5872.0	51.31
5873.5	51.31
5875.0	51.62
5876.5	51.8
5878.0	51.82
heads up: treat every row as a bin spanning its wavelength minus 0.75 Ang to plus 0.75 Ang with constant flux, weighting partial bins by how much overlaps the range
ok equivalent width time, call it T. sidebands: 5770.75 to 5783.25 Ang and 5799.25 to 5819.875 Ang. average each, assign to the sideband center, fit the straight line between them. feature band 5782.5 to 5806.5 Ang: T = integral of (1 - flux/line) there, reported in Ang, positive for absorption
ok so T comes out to 0.69 Ang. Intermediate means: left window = 52.6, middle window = 51.6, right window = 53.6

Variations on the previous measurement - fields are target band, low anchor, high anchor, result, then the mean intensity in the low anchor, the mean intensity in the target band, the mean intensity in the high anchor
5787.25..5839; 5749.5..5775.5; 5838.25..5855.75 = -1.5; 53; 54.2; 52.5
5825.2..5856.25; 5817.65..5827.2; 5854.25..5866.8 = 0.4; 57.1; 53.6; 51.4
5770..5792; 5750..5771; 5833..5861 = 0.4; 52.7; 51.7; 52.7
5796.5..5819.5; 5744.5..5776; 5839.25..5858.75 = -0.5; 52.8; 53.6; 52.2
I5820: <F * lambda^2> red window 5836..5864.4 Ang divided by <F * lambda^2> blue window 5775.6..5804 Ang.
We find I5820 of 1.0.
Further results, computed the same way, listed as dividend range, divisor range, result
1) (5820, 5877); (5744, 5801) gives 1.05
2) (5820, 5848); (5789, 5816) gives 1.05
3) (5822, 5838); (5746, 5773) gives 1.08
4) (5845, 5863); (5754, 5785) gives 1.01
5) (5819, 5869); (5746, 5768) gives 1.06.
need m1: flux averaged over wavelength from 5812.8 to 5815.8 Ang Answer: 54.4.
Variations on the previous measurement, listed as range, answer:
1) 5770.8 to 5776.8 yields 54.2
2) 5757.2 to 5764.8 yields 52.6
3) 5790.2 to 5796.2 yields 51.7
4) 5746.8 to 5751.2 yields 52.2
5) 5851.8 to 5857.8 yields 51.4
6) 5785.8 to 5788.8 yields 50.6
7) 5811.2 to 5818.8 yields 54.5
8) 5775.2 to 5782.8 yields 51.7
